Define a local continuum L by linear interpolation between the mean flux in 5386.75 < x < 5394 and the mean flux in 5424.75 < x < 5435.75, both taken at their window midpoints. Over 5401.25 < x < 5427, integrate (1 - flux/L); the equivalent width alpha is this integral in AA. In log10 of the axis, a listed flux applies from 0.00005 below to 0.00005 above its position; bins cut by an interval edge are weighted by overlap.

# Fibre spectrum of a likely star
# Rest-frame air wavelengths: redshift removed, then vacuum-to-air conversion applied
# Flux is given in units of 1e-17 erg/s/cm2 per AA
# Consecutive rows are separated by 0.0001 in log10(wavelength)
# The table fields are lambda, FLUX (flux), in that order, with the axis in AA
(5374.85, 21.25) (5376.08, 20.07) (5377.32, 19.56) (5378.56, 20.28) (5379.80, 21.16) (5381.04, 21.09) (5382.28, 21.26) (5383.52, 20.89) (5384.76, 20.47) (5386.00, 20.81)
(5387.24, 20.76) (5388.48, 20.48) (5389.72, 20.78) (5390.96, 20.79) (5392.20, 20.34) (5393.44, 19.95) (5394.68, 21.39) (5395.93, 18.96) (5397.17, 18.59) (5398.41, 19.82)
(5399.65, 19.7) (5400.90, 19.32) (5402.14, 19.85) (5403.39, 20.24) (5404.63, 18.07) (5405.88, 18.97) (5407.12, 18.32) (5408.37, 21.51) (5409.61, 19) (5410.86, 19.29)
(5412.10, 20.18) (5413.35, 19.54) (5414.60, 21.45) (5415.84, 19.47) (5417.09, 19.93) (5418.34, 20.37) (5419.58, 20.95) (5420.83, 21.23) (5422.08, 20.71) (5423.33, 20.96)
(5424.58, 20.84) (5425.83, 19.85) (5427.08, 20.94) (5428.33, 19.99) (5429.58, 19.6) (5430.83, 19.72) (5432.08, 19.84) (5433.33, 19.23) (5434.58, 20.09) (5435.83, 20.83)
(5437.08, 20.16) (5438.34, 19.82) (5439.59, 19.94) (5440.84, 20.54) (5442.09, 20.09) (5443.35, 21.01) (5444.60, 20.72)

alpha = 0.21 AA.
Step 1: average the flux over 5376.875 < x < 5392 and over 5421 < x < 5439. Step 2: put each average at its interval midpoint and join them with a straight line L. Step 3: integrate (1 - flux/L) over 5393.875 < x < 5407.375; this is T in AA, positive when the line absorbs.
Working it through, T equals 0.7 AA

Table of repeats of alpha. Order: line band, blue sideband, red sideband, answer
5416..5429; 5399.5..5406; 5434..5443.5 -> -0.45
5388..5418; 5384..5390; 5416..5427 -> 1.14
